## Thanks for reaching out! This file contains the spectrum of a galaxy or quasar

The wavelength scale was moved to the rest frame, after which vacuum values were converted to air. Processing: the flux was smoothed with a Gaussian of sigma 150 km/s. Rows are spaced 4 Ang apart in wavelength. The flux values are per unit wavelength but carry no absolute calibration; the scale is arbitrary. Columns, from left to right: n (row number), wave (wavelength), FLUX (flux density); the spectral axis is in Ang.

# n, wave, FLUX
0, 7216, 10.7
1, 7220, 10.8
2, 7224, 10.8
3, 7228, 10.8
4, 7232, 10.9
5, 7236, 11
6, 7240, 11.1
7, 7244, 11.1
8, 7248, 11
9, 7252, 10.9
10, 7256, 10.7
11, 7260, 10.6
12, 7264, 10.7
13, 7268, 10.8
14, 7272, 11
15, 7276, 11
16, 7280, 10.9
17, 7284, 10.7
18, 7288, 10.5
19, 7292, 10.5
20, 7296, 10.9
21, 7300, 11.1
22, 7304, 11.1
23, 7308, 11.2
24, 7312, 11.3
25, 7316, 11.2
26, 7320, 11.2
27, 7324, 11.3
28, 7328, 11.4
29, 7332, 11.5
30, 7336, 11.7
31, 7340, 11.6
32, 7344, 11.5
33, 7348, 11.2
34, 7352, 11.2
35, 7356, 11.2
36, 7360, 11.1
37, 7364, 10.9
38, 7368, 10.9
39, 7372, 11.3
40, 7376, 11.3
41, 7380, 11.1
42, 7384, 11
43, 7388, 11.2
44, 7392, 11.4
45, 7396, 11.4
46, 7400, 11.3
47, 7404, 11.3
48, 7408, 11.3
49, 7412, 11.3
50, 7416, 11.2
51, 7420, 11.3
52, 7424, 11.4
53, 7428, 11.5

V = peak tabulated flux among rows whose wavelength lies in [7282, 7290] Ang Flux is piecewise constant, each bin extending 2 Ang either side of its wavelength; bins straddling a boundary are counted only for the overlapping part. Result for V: 10.7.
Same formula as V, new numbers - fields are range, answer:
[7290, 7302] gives 11.1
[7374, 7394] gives 11.4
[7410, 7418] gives 11.3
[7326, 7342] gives 11.7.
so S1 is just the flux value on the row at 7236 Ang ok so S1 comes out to 11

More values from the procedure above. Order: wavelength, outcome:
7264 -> 10.7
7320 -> 11.2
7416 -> 11.2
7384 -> 11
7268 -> 10.8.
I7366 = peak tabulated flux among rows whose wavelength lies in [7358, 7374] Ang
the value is 11.3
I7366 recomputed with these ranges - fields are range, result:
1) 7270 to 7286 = 11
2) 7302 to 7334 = 11.5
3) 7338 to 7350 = 11.6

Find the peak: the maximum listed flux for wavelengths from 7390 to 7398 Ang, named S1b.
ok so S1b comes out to 11.4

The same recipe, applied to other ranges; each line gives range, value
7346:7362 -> 11.2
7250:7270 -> 10.9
